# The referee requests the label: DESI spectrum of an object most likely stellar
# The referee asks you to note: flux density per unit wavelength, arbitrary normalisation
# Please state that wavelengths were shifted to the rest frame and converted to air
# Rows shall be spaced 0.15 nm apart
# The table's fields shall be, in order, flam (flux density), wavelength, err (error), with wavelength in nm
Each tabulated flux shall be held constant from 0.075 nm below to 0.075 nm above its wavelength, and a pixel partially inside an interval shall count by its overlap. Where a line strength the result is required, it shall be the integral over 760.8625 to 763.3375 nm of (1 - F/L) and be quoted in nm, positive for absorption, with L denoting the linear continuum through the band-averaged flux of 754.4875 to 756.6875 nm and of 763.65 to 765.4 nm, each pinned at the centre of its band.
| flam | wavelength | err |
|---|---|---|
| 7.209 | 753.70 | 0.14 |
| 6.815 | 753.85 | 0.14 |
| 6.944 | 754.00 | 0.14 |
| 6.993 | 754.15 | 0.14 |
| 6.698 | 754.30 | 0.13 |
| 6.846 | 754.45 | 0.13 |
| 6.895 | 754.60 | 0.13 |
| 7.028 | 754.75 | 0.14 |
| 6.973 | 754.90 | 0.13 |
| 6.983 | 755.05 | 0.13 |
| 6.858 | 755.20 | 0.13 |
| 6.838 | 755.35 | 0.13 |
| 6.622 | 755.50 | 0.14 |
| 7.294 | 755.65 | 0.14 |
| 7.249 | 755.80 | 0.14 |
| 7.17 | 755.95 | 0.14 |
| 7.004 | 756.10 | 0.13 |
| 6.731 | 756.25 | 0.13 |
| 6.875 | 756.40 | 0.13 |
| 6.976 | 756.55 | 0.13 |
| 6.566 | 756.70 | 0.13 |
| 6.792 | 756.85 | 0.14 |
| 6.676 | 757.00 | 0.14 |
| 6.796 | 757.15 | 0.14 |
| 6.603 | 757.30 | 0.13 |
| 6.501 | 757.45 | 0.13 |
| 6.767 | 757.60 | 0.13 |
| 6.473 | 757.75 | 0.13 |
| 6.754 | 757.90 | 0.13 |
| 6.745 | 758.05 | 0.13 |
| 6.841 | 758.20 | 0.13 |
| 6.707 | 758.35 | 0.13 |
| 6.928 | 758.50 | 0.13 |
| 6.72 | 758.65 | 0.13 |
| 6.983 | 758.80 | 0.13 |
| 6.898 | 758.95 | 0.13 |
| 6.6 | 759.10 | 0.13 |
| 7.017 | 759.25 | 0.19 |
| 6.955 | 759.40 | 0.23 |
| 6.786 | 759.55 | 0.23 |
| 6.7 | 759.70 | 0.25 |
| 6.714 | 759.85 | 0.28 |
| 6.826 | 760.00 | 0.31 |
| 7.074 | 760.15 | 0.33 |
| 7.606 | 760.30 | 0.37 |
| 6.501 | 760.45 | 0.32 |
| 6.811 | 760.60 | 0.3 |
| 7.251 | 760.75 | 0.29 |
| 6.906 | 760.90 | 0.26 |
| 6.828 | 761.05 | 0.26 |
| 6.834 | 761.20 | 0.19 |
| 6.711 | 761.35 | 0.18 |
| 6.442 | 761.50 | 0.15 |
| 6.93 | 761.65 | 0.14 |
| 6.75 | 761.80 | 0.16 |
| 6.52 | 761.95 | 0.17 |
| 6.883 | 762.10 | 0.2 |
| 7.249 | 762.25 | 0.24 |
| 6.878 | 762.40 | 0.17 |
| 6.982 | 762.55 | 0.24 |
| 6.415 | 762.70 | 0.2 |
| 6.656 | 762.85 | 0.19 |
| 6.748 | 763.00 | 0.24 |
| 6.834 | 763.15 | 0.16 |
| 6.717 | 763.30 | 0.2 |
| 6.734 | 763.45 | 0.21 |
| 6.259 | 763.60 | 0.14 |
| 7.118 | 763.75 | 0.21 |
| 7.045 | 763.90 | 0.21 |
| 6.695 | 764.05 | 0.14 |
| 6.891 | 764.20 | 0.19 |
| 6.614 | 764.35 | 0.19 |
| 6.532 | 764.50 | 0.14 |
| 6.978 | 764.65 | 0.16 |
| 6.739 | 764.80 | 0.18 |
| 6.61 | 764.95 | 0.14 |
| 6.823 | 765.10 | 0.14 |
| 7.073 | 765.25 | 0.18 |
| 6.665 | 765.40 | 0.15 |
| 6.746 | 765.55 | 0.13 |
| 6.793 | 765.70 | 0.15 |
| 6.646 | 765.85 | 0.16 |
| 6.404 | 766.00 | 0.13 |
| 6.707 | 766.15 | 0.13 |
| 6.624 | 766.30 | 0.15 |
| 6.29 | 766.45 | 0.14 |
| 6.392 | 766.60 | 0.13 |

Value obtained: 0.03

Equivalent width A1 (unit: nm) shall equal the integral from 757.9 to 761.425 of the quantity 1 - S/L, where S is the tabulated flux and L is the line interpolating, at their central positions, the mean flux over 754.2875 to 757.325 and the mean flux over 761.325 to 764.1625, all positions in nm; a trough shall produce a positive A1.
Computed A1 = -0.022 nm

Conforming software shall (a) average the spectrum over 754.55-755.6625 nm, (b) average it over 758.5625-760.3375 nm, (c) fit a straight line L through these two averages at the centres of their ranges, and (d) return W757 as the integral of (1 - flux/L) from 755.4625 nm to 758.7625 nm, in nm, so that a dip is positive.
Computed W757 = 0.044 nm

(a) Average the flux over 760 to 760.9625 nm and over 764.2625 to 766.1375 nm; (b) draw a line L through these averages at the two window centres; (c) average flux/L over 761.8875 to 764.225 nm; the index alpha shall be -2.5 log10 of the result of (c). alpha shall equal 0.010 mag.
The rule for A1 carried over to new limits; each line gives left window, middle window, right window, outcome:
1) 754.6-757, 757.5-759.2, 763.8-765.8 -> 0.029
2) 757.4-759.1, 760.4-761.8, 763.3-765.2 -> -0.010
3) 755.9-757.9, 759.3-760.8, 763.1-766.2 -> -0.037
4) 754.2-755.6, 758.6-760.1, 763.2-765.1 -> -0.003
